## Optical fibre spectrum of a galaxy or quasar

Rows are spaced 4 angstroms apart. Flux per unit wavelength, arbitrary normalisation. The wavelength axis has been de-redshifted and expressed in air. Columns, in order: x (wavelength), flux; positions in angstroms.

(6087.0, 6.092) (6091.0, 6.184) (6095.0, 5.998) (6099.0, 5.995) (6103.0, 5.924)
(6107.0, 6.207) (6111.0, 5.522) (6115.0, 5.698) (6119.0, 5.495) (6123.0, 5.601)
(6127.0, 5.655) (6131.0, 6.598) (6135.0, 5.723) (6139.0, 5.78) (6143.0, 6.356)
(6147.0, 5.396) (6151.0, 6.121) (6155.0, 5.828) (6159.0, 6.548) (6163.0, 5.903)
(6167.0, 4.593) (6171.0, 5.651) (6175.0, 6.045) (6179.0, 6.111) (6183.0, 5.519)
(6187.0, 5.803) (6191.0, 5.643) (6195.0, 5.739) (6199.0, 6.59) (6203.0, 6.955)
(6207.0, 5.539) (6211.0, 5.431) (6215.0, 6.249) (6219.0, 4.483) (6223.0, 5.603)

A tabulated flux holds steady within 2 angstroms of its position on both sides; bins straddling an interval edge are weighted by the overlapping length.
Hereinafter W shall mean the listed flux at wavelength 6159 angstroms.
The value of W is 6.548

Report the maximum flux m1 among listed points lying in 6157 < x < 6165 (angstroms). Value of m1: 6.548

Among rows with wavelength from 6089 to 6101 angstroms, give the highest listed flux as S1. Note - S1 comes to 6.184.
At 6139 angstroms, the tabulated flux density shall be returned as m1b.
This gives 5.78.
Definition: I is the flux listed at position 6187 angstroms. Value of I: 5.803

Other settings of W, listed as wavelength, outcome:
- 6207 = 5.539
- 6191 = 5.643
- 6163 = 5.903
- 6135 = 5.723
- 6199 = 6.59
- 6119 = 5.495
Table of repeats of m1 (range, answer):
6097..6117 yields 6.207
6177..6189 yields 6.111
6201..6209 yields 6.955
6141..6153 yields 6.356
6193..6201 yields 6.59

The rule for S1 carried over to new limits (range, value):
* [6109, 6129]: 5.698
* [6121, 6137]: 6.598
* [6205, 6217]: 6.249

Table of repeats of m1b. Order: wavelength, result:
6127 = 5.655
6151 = 6.121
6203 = 6.955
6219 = 4.483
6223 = 5.603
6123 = 5.601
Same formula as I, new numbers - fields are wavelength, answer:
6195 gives 5.739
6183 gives 5.519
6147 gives 5.396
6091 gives 6.184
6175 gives 6.045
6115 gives 5.698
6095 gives 5.998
